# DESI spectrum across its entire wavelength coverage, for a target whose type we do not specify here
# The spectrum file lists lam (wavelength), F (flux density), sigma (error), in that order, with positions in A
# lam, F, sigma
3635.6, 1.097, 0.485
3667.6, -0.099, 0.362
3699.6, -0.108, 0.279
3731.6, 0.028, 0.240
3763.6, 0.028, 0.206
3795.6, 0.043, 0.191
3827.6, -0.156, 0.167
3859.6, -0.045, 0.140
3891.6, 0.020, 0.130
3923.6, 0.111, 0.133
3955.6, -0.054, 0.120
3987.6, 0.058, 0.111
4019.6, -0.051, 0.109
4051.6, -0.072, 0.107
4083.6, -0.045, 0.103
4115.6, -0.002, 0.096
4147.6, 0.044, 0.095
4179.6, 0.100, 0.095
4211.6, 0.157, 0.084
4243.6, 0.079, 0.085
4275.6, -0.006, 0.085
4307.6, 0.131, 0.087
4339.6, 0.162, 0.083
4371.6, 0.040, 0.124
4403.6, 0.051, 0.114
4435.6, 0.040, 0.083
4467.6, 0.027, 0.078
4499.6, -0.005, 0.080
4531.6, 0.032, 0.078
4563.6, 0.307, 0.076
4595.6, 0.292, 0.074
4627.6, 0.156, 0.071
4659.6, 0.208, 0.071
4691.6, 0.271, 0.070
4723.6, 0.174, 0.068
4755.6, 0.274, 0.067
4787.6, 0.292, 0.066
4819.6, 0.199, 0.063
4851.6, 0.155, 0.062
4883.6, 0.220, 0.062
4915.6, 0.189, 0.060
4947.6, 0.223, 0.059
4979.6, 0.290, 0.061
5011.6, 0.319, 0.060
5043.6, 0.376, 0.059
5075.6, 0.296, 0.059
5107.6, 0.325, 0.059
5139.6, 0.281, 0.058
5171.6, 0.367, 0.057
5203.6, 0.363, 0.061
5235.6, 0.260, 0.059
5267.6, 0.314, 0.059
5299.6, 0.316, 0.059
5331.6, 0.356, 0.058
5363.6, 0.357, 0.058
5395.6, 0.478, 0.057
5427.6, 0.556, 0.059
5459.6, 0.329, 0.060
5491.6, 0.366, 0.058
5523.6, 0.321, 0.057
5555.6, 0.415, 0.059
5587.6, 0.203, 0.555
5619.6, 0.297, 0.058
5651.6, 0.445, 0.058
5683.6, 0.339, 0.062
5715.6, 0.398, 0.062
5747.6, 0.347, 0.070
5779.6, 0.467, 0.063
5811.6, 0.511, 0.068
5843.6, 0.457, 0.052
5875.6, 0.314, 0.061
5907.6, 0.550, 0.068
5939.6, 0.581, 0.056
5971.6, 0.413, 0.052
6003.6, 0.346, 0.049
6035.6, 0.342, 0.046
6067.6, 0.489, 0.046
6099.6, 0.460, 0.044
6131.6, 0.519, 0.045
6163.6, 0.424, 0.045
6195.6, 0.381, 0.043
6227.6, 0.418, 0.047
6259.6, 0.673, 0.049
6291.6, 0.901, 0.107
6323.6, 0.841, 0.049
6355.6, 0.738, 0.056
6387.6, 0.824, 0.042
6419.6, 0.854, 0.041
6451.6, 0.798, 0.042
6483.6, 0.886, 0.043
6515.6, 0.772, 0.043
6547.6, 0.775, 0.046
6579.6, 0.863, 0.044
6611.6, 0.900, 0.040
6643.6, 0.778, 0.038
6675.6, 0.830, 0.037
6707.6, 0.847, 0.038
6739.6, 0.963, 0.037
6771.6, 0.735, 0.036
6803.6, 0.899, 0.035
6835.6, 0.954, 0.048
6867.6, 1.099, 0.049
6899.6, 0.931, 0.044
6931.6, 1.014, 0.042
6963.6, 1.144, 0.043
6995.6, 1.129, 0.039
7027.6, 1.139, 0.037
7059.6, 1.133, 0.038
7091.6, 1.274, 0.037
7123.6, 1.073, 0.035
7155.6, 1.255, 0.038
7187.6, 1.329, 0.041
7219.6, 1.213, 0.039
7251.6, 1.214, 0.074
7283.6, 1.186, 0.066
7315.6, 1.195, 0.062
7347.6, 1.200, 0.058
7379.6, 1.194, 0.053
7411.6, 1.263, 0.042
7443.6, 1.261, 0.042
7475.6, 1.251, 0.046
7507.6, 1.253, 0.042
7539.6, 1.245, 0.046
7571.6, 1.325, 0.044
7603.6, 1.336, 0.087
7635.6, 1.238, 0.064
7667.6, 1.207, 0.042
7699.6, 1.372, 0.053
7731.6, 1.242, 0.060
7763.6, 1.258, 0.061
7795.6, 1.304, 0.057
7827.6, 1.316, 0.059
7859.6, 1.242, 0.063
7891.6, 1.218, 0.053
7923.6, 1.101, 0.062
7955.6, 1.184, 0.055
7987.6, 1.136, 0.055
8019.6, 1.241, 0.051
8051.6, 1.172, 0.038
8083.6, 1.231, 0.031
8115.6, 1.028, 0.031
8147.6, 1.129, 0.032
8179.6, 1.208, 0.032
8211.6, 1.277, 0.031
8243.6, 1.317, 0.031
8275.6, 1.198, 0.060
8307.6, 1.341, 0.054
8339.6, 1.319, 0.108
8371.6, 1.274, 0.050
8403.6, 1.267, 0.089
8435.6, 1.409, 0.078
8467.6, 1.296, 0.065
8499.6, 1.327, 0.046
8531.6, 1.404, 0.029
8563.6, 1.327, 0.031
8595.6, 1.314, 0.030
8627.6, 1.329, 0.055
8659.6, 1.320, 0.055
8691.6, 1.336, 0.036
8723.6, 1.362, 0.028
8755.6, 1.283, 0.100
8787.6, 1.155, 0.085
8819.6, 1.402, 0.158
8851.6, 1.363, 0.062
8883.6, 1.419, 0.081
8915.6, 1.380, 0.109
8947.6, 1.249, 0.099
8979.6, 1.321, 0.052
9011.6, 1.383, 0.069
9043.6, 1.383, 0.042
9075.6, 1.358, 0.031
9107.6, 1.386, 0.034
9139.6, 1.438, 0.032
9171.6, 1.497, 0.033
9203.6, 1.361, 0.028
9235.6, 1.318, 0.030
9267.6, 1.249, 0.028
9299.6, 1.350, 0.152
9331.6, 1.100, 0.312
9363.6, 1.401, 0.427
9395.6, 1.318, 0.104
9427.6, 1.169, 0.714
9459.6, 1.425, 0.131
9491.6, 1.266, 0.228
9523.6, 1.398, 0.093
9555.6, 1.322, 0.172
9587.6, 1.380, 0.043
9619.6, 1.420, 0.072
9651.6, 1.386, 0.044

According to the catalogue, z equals 0.571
